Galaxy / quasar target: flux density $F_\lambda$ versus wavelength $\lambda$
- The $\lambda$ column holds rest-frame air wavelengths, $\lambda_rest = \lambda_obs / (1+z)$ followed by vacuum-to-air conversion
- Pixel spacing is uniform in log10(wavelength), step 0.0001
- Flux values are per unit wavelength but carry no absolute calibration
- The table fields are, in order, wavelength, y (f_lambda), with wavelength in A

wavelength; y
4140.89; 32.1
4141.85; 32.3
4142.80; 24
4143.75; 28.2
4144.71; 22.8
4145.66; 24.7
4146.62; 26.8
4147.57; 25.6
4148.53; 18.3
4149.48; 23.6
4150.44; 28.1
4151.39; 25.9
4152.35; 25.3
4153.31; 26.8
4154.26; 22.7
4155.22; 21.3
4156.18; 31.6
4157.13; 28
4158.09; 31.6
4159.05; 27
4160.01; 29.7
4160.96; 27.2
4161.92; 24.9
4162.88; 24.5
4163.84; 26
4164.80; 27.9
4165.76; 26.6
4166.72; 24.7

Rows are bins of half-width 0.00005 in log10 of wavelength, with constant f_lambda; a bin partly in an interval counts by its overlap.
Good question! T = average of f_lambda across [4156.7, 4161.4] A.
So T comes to 28.7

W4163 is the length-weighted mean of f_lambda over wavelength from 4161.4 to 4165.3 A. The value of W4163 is 25.8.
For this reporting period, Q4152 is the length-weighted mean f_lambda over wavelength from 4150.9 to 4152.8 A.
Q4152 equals 25.7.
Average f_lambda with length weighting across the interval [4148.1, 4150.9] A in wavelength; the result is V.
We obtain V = 23.4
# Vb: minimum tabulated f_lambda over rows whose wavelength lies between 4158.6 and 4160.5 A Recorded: 27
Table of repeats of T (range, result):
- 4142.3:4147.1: 25.4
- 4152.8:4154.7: 24.8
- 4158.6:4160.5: 28.4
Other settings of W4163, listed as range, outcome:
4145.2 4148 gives 25.7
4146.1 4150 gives 23.6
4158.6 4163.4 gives 26.7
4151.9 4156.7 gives 25.6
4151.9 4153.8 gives 26.1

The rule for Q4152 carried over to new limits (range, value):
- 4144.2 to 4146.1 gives 23.8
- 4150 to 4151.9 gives 27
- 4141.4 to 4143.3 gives 28.2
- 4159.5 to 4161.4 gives 28.5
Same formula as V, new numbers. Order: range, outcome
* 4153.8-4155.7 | 21.9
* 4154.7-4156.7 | 26.4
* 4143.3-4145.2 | 25.4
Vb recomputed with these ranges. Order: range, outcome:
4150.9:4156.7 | 21.3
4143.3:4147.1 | 22.8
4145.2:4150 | 18.3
